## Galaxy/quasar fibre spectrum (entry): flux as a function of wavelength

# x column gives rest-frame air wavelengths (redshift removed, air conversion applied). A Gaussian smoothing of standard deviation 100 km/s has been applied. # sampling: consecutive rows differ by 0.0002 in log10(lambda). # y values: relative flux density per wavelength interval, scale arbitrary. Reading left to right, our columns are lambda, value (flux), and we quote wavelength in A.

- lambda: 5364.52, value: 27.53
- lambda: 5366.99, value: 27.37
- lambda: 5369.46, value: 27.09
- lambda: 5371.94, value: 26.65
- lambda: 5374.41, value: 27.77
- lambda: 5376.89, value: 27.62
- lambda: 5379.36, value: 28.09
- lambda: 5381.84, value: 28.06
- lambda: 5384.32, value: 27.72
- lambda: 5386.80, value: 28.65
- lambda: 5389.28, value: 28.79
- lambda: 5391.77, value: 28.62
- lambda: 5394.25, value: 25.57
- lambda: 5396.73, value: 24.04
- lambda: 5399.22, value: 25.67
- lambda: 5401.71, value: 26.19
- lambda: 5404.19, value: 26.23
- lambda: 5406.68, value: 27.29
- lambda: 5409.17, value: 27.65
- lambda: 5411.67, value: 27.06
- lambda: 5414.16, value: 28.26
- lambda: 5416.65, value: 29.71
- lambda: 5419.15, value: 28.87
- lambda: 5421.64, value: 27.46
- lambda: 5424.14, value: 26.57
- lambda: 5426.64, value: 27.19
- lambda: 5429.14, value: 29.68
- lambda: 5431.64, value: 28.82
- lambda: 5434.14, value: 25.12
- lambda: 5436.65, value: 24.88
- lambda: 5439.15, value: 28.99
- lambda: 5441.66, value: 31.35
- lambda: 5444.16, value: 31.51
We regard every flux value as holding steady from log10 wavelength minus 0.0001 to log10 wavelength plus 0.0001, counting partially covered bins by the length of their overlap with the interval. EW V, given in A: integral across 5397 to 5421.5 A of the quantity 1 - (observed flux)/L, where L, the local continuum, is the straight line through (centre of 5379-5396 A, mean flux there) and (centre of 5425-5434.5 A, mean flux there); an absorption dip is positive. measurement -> 0.5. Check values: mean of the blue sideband 27.8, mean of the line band 27.3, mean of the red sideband 27.9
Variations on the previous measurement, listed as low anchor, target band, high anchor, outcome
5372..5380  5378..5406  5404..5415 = 0.5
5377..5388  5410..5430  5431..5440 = -0.7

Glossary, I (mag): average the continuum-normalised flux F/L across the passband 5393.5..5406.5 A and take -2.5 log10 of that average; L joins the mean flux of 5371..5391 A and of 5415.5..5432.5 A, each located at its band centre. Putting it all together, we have 0.10 mag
